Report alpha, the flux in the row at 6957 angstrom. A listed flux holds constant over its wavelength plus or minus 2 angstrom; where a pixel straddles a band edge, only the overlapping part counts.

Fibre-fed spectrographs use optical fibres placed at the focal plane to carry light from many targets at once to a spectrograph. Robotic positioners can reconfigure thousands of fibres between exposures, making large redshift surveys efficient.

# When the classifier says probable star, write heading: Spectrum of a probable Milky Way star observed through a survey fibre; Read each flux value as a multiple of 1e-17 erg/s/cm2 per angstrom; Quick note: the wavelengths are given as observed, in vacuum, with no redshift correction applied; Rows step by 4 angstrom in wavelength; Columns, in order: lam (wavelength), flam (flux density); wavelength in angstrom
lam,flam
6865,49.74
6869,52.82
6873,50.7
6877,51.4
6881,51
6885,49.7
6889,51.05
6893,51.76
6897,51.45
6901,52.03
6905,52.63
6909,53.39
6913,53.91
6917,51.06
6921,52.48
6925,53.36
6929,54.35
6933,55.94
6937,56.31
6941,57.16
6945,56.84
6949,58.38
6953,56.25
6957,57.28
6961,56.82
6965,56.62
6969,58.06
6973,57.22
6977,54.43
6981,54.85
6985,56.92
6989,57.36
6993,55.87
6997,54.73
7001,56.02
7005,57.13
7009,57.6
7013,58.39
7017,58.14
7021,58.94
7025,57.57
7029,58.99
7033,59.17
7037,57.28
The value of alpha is 57.28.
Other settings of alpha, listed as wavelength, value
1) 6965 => 56.62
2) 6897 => 51.45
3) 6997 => 54.73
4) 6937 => 56.31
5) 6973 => 57.22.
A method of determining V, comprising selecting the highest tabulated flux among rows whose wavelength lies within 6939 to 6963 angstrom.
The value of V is 58.38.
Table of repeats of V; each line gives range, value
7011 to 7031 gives 58.99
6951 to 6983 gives 58.06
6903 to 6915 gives 53.91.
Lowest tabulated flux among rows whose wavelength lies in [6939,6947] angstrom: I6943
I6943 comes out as 56.84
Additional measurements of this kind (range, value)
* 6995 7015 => 54.73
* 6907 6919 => 51.06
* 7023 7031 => 57.57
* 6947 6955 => 56.25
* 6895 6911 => 51.45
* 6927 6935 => 54.35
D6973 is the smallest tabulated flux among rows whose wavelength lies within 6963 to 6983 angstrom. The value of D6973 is 54.43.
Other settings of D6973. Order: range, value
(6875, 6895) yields 49.7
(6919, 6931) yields 52.48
